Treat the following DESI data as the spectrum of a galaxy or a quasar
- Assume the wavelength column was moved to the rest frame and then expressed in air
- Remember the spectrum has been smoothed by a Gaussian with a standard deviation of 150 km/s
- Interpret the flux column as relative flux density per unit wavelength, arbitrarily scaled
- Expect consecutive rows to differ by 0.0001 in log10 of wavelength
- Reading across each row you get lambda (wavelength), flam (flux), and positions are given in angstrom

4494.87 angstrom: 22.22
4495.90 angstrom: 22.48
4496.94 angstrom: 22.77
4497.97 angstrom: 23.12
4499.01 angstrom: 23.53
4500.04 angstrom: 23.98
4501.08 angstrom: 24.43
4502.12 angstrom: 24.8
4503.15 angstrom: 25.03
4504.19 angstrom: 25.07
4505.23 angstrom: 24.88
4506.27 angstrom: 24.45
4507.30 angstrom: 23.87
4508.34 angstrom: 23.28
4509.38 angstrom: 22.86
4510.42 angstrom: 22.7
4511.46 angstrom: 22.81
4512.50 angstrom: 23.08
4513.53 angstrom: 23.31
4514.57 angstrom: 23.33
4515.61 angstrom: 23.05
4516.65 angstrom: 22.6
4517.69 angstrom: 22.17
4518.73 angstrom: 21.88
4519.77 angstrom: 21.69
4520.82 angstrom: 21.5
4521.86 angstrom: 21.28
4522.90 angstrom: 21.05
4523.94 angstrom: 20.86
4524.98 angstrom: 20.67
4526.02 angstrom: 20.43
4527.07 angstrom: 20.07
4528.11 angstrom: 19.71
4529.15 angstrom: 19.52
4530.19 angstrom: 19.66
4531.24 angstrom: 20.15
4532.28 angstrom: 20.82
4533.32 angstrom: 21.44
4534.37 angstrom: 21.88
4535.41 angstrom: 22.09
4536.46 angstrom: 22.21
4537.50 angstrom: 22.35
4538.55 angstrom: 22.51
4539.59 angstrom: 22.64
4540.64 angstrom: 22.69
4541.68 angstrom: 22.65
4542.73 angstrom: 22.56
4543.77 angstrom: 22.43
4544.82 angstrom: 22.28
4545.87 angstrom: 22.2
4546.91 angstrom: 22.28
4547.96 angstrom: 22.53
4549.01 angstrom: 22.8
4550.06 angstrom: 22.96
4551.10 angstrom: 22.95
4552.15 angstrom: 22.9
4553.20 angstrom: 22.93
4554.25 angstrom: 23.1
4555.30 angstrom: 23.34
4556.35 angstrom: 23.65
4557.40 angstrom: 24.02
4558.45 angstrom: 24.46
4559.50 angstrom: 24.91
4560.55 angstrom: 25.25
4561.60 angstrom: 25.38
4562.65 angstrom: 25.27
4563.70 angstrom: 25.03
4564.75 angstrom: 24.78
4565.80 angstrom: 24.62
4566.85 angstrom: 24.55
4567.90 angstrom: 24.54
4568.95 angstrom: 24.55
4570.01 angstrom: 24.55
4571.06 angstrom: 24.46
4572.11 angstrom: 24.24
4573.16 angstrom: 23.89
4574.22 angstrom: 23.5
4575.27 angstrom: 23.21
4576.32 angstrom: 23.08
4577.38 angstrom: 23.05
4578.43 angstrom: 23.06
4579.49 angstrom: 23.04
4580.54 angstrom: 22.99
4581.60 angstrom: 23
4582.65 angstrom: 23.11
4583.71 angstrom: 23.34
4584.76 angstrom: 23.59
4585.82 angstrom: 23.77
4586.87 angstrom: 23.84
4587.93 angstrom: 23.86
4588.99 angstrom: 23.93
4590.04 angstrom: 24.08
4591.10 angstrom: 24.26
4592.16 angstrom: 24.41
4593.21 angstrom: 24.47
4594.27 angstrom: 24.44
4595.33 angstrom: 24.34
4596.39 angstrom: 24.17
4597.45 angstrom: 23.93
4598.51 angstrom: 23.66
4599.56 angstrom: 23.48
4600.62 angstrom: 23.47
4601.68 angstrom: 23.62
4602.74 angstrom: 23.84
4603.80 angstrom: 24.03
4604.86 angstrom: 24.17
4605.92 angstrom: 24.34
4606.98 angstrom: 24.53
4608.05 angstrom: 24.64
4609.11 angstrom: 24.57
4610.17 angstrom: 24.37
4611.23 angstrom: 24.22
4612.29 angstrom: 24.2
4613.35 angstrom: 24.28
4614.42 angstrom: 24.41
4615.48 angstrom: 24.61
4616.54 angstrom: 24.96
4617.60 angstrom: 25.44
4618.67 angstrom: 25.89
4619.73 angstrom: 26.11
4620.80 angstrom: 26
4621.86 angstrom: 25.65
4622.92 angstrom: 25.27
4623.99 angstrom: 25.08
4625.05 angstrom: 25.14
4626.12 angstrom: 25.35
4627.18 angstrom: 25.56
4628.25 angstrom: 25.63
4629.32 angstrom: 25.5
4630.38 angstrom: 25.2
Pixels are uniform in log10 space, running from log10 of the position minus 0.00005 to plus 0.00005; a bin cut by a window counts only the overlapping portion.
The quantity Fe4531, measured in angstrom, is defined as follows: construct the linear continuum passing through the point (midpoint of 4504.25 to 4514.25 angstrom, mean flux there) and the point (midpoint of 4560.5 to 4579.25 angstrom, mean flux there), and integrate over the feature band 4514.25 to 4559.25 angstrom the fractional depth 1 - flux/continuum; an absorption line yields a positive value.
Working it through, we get 3.4 angstrom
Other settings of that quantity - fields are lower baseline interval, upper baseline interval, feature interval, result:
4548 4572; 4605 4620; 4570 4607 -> 1.00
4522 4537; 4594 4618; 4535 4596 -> -3.21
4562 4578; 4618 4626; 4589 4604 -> 0.54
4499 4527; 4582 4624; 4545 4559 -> 0.26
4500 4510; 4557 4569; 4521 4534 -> 2.10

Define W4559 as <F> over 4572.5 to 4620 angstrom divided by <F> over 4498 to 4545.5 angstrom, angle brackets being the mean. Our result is 1.07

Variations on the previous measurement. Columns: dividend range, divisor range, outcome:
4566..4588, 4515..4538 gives 1.12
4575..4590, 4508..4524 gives 1.05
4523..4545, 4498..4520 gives 0.91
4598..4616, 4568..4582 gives 1.02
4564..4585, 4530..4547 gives 1.08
